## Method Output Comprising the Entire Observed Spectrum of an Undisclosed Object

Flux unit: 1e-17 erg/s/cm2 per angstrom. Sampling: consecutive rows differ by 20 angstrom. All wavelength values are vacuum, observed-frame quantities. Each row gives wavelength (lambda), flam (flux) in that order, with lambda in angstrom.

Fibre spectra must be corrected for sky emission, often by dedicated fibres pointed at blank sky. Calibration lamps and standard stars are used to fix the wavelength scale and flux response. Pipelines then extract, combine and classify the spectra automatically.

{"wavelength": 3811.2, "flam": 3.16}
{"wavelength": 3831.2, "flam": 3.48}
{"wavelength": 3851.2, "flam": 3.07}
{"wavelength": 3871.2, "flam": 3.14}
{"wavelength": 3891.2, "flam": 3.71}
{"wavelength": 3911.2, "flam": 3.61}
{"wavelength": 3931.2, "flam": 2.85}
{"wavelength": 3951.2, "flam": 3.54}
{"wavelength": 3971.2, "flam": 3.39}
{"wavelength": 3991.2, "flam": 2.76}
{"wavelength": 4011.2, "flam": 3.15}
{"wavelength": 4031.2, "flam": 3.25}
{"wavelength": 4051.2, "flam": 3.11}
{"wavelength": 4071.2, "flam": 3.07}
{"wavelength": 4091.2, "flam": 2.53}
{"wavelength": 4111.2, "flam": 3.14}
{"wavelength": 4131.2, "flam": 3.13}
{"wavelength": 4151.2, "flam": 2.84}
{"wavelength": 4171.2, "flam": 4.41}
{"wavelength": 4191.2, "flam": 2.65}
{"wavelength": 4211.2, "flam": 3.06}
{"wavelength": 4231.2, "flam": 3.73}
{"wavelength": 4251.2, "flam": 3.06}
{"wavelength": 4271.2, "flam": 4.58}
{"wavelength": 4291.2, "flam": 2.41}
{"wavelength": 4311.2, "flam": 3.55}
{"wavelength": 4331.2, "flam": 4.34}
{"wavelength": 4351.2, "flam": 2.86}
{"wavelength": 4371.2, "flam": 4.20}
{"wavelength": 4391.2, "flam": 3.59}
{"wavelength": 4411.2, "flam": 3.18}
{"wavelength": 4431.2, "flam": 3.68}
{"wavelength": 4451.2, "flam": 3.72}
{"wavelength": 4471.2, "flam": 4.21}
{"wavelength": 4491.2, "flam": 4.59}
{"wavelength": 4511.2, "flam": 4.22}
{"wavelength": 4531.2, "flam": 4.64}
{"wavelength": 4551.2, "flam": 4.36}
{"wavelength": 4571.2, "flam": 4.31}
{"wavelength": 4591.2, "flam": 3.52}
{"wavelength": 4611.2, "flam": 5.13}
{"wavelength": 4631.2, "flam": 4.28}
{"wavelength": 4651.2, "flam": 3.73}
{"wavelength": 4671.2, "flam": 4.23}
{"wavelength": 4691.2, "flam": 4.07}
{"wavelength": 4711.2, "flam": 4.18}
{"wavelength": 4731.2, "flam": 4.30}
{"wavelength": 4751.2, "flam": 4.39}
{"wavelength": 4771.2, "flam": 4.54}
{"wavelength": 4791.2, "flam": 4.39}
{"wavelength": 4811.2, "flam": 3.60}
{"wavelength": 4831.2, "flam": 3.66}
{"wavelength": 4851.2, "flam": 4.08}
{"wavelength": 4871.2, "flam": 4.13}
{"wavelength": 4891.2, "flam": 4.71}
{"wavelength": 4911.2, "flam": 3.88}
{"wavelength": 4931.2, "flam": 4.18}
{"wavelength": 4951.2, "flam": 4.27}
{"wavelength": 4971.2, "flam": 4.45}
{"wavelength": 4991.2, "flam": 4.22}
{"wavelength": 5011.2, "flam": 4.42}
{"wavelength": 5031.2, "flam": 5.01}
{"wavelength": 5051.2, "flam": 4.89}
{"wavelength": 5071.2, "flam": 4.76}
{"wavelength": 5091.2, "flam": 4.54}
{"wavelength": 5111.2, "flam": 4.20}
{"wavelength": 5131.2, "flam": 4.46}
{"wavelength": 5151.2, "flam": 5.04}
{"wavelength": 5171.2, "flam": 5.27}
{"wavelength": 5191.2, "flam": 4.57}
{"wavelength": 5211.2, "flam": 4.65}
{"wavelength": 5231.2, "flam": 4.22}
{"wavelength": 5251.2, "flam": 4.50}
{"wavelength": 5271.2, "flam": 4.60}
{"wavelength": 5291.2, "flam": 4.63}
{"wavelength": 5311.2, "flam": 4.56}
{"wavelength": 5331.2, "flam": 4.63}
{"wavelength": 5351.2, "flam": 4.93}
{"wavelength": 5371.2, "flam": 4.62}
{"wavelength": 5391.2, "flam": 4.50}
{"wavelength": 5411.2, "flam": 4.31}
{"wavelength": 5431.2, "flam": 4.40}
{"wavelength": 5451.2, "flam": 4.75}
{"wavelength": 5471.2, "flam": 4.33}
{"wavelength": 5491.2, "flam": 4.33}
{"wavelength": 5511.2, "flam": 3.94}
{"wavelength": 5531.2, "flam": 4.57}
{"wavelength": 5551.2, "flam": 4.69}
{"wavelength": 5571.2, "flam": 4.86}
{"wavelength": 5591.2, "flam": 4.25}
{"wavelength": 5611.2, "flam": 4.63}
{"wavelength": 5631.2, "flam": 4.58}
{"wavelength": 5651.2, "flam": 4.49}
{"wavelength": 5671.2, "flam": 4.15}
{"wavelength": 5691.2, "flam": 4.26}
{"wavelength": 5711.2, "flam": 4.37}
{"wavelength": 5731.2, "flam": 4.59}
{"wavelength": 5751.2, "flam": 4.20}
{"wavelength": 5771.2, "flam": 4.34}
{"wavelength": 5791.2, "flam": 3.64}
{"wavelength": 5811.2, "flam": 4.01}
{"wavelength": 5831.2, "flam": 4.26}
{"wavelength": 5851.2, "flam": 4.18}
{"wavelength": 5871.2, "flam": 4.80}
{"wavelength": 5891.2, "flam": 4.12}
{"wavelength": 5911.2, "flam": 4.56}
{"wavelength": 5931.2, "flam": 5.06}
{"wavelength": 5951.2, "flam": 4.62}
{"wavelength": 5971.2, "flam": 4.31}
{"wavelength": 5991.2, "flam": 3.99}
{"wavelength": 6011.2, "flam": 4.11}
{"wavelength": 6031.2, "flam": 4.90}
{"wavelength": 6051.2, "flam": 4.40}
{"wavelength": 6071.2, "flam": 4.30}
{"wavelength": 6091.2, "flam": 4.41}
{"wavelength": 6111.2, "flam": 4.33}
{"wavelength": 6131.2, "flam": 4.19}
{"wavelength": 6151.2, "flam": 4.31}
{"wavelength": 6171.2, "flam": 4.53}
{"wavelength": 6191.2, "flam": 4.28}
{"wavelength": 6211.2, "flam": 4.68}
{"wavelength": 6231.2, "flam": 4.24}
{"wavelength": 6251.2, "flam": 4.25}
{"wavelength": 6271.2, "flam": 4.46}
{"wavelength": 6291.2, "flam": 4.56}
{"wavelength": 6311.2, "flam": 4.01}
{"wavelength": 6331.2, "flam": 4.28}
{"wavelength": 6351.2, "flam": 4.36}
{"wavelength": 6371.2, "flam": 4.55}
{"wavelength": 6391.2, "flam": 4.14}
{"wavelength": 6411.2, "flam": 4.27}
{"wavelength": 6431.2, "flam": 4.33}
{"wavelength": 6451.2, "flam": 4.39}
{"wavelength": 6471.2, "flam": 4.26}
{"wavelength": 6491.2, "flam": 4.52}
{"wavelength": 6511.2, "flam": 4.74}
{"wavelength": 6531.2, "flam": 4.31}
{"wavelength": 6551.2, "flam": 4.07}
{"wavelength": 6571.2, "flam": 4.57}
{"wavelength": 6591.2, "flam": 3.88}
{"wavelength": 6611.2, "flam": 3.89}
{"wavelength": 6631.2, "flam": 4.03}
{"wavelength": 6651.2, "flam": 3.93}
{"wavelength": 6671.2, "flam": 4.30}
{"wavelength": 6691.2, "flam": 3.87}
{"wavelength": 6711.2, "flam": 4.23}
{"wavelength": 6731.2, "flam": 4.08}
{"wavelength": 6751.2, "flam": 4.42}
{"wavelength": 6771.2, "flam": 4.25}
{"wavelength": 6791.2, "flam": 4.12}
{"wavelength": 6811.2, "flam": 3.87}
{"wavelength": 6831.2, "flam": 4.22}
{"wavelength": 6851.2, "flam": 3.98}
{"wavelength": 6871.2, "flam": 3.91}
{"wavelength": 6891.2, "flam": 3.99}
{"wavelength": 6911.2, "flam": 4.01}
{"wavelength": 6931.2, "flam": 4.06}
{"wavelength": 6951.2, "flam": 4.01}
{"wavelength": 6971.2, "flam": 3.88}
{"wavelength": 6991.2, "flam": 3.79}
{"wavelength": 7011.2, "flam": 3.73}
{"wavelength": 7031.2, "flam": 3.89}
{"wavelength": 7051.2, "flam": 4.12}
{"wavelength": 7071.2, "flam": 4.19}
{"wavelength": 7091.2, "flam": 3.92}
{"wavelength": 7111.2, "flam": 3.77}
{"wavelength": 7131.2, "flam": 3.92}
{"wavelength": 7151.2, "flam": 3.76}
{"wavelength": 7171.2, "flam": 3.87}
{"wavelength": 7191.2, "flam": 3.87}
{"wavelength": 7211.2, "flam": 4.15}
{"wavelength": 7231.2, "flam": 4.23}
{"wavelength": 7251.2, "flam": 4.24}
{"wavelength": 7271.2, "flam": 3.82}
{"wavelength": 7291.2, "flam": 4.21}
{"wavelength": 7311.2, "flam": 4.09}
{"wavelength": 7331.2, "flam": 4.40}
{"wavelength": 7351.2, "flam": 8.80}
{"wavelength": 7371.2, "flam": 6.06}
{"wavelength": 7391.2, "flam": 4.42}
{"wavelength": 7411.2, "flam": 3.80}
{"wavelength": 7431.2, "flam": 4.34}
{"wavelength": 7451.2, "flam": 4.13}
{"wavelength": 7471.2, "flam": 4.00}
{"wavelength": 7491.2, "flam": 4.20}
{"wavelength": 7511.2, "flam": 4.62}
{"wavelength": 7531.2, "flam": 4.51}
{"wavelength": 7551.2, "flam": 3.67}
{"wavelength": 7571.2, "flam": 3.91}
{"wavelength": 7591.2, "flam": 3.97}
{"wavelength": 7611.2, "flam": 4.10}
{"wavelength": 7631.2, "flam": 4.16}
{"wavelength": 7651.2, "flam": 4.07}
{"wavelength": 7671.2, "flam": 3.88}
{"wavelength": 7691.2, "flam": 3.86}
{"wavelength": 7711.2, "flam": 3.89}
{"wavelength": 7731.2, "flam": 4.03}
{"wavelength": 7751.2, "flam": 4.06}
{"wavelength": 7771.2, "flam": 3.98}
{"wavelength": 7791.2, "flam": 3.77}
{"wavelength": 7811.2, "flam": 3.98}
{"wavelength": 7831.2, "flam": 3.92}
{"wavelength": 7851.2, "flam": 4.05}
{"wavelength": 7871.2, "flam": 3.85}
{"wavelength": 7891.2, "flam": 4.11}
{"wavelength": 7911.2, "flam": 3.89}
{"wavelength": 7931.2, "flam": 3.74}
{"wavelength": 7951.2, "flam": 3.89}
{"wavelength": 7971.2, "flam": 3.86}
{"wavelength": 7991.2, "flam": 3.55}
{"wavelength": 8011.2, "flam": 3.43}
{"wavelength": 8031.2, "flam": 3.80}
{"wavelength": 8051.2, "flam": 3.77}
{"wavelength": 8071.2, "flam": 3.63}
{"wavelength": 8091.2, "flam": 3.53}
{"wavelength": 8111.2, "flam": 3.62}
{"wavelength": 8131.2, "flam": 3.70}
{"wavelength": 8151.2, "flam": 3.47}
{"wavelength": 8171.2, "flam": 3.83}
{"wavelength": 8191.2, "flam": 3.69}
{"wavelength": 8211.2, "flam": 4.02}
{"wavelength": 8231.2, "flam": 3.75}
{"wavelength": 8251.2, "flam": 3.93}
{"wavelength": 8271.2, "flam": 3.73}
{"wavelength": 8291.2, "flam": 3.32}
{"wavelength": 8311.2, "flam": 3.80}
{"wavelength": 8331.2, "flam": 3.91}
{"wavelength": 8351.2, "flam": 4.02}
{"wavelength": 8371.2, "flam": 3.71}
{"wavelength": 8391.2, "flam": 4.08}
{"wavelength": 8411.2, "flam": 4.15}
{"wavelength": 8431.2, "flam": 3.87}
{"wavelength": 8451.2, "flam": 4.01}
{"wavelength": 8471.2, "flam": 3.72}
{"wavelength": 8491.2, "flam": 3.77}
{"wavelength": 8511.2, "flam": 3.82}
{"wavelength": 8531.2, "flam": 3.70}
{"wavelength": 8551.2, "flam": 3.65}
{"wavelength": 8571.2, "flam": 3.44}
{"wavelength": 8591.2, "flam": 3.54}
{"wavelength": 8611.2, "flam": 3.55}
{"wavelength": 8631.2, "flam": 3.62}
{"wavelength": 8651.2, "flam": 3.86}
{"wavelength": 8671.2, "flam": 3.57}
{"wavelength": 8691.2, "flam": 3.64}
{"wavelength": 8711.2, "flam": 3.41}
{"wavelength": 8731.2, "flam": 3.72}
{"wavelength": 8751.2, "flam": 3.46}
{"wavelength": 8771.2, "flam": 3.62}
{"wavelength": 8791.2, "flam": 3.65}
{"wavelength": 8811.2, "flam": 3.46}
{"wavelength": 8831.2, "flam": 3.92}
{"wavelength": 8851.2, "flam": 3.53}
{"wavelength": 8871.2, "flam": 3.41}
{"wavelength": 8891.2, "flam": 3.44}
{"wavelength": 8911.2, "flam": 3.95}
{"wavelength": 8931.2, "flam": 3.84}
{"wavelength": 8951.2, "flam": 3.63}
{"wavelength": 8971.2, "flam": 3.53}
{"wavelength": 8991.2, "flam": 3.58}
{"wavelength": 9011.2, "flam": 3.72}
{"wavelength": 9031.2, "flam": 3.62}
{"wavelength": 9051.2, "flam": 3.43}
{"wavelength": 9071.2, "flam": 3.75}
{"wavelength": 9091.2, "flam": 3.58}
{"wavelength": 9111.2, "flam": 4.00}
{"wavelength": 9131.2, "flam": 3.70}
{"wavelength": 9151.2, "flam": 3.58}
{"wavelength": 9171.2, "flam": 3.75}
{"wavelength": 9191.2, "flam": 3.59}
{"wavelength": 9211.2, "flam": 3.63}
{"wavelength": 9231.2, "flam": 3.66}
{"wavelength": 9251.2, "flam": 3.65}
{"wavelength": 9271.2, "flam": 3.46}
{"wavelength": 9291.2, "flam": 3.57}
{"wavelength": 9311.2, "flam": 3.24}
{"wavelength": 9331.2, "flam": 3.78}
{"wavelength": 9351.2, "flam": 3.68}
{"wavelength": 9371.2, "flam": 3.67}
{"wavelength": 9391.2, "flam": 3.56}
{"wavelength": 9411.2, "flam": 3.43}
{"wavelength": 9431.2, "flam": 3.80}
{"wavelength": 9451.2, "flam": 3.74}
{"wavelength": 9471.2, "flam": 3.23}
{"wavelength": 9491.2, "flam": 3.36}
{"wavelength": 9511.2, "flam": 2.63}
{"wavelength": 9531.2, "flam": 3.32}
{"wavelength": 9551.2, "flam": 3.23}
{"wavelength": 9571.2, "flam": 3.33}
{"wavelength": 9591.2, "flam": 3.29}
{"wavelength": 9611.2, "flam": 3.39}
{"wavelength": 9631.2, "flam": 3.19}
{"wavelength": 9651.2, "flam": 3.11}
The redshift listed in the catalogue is 0.119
